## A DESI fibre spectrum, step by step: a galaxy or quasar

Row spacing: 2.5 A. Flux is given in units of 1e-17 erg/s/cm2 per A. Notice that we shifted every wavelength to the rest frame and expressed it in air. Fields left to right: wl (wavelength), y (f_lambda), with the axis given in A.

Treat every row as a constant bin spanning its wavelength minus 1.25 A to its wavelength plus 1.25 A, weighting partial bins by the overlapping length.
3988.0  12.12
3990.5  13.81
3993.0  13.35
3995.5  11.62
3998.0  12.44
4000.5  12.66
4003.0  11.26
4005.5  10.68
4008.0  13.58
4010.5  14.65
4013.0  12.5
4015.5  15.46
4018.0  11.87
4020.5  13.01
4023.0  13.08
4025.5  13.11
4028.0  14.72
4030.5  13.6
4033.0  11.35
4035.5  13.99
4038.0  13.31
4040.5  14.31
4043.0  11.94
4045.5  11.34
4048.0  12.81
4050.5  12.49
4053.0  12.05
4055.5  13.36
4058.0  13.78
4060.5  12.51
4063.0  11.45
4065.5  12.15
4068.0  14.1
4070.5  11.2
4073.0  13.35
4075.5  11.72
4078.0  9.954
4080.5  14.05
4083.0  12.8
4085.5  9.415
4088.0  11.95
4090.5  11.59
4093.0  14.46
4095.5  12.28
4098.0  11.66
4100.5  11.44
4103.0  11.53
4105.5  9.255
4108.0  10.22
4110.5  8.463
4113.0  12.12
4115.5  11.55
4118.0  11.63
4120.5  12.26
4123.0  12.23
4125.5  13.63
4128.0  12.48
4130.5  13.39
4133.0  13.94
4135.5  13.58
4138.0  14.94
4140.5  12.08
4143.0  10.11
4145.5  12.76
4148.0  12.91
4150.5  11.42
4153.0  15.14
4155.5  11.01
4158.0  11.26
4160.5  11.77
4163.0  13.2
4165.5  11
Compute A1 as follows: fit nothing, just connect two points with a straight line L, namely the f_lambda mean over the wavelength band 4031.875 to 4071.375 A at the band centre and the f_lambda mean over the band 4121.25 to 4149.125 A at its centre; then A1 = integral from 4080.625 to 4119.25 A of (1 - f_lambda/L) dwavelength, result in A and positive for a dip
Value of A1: 4.1 A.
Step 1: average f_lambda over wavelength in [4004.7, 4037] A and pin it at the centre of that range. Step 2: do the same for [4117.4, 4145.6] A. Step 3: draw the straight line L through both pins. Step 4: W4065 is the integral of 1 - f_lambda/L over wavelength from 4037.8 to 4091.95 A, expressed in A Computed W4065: 3.0 A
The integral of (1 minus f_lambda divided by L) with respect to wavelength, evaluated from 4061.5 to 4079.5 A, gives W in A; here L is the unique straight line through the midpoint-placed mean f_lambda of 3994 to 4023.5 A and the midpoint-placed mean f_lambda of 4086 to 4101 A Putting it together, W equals 0.4 A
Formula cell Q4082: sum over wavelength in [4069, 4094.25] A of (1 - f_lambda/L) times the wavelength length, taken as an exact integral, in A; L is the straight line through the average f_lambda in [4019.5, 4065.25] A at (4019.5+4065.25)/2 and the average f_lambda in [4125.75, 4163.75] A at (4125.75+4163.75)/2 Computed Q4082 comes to 1.45 A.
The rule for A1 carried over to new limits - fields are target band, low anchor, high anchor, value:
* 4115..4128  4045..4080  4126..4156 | 0.4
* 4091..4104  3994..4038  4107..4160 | 0.2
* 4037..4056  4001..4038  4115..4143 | 0.5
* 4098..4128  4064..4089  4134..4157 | 2.5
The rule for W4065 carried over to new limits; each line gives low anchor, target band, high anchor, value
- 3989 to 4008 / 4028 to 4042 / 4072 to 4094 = -1.3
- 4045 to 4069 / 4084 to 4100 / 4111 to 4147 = 0.9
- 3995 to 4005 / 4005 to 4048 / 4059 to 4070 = -3.4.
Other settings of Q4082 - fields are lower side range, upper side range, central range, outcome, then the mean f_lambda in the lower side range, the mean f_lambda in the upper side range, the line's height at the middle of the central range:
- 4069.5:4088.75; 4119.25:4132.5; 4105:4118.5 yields 2.15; 11.8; 12.9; 12.5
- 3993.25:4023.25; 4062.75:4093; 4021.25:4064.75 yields -1.62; 12.7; 12.1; 12.4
